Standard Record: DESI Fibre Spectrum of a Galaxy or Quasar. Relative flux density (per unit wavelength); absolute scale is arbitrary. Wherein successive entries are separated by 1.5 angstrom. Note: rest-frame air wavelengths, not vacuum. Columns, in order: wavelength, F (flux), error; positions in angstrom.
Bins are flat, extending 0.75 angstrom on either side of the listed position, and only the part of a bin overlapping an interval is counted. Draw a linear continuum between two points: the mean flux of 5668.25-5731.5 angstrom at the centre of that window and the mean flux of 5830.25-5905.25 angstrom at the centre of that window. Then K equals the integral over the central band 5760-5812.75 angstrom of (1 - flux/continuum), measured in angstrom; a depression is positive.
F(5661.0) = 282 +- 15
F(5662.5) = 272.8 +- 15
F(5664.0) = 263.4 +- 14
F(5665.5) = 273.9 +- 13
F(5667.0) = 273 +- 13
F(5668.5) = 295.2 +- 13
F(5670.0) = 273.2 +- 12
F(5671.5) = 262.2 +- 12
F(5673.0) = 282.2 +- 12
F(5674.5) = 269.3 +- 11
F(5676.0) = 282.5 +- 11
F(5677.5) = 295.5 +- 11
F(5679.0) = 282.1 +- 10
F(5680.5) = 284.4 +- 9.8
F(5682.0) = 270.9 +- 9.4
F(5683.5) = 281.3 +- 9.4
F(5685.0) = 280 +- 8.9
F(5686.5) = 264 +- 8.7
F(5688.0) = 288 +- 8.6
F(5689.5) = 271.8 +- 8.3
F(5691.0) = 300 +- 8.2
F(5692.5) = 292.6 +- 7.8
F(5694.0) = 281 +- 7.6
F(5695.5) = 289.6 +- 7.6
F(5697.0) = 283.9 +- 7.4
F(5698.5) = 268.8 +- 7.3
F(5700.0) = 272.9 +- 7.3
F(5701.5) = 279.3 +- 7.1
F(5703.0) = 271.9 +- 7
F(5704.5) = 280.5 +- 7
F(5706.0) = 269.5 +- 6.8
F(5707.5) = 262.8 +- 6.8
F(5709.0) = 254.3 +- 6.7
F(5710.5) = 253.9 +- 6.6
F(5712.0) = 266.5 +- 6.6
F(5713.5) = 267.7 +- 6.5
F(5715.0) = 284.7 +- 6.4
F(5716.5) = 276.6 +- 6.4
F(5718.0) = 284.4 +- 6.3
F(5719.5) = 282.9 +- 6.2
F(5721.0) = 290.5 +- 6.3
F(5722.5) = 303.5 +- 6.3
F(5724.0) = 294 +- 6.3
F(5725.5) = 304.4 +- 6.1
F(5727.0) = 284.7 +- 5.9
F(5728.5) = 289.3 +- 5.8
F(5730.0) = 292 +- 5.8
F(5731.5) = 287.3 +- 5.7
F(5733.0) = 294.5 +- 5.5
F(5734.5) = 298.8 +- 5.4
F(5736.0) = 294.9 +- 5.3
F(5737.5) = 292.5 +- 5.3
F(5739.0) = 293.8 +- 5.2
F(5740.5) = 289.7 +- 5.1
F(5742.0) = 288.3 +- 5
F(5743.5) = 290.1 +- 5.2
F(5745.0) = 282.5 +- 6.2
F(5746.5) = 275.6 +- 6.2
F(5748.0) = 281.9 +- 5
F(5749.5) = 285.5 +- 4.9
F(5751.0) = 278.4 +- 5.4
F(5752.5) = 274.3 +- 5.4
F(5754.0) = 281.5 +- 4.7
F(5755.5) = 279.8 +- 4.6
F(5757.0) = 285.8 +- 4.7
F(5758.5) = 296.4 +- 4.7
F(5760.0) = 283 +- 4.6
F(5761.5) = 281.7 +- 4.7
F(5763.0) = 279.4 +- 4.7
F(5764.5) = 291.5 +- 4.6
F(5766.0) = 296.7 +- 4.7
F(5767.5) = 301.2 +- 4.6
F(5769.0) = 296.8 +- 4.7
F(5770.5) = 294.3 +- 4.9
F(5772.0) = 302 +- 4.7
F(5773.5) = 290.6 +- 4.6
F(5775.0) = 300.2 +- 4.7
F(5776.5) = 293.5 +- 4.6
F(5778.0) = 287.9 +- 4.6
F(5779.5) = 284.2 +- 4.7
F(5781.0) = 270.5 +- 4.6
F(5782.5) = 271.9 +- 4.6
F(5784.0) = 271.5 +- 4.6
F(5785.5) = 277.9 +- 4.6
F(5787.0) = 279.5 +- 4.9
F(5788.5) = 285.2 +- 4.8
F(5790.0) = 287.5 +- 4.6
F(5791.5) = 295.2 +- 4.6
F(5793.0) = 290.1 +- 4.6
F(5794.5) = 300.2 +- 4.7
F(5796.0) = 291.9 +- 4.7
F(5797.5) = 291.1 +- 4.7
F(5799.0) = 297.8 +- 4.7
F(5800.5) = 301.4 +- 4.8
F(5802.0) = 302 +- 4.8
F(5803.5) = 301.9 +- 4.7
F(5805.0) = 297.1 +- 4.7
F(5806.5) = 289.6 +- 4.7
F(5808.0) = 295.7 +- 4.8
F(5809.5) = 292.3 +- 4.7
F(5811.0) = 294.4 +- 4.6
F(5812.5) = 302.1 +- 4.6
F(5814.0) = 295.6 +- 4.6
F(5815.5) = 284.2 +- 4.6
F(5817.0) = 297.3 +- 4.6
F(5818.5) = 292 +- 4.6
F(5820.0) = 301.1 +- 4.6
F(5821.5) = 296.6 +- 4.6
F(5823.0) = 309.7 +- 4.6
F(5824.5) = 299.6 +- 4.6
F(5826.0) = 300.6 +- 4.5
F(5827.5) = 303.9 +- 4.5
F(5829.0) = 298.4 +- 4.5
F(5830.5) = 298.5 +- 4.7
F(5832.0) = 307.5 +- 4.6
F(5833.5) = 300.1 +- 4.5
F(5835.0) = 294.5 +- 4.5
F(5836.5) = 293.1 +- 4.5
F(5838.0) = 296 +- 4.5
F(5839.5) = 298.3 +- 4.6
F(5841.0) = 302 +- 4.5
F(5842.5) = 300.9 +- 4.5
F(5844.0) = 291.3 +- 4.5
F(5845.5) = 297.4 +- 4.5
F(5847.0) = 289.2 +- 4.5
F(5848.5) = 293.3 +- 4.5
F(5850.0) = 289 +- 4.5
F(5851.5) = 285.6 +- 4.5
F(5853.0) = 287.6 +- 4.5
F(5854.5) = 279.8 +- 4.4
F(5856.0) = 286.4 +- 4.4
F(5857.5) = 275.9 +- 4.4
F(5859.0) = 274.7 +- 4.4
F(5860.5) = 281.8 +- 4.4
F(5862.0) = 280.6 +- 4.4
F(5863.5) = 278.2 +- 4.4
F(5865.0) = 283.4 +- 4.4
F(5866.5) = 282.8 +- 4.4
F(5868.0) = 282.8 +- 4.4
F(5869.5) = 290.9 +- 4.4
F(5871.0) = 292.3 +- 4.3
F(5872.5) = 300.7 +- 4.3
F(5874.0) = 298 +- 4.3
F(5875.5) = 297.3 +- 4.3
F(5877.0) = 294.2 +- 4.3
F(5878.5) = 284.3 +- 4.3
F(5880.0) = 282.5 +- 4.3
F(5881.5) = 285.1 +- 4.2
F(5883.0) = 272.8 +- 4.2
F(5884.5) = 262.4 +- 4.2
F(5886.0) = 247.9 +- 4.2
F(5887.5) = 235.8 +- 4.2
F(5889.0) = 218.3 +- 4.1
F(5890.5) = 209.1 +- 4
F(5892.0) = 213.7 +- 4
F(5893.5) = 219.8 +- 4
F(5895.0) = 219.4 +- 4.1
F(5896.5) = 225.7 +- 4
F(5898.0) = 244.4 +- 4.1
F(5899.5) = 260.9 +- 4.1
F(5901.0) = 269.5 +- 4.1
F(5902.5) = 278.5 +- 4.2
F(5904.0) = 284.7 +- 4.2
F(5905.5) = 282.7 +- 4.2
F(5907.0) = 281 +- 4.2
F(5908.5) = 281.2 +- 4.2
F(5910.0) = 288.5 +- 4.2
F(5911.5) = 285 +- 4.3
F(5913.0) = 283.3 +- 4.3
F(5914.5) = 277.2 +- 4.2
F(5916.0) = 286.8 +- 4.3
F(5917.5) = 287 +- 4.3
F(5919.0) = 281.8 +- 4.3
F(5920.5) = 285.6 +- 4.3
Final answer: -2.4 angstrom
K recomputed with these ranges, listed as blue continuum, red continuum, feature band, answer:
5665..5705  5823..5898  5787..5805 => -0.97 angstrom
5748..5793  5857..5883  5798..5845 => -1.93 angstrom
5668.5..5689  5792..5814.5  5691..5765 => 0.63 angstrom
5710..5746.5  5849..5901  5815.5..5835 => -1.76 angstrom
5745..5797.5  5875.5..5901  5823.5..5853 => -3.41 angstrom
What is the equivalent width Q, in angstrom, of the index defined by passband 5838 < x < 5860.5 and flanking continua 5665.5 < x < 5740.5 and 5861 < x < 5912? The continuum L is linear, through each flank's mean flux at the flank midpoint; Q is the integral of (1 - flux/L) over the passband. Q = -1.5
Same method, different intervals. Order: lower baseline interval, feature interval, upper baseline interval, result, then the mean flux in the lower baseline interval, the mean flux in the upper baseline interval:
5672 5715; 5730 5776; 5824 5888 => -1.3 angstrom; 277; 288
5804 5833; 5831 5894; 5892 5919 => 0.6 angstrom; 298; 267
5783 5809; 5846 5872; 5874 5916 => -1.1 angstrom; 291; 263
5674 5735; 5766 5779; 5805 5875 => -0.4 angstrom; 281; 293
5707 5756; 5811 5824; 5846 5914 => -0.9 angstrom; 284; 272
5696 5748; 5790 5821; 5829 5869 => -0.9 angstrom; 283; 290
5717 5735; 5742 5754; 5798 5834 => 0.5 angstrom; 292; 298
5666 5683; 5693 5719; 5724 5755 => 0.9 angstrom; 279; 288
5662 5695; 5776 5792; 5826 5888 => 0.1 angstrom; 279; 288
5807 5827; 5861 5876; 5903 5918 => 0.1 angstrom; 297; 284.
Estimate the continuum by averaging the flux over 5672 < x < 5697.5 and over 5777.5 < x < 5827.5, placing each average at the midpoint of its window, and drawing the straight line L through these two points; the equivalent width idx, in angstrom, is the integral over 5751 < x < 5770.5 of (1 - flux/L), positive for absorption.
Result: 0.1 angstrom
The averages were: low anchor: 282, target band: 287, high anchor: 292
